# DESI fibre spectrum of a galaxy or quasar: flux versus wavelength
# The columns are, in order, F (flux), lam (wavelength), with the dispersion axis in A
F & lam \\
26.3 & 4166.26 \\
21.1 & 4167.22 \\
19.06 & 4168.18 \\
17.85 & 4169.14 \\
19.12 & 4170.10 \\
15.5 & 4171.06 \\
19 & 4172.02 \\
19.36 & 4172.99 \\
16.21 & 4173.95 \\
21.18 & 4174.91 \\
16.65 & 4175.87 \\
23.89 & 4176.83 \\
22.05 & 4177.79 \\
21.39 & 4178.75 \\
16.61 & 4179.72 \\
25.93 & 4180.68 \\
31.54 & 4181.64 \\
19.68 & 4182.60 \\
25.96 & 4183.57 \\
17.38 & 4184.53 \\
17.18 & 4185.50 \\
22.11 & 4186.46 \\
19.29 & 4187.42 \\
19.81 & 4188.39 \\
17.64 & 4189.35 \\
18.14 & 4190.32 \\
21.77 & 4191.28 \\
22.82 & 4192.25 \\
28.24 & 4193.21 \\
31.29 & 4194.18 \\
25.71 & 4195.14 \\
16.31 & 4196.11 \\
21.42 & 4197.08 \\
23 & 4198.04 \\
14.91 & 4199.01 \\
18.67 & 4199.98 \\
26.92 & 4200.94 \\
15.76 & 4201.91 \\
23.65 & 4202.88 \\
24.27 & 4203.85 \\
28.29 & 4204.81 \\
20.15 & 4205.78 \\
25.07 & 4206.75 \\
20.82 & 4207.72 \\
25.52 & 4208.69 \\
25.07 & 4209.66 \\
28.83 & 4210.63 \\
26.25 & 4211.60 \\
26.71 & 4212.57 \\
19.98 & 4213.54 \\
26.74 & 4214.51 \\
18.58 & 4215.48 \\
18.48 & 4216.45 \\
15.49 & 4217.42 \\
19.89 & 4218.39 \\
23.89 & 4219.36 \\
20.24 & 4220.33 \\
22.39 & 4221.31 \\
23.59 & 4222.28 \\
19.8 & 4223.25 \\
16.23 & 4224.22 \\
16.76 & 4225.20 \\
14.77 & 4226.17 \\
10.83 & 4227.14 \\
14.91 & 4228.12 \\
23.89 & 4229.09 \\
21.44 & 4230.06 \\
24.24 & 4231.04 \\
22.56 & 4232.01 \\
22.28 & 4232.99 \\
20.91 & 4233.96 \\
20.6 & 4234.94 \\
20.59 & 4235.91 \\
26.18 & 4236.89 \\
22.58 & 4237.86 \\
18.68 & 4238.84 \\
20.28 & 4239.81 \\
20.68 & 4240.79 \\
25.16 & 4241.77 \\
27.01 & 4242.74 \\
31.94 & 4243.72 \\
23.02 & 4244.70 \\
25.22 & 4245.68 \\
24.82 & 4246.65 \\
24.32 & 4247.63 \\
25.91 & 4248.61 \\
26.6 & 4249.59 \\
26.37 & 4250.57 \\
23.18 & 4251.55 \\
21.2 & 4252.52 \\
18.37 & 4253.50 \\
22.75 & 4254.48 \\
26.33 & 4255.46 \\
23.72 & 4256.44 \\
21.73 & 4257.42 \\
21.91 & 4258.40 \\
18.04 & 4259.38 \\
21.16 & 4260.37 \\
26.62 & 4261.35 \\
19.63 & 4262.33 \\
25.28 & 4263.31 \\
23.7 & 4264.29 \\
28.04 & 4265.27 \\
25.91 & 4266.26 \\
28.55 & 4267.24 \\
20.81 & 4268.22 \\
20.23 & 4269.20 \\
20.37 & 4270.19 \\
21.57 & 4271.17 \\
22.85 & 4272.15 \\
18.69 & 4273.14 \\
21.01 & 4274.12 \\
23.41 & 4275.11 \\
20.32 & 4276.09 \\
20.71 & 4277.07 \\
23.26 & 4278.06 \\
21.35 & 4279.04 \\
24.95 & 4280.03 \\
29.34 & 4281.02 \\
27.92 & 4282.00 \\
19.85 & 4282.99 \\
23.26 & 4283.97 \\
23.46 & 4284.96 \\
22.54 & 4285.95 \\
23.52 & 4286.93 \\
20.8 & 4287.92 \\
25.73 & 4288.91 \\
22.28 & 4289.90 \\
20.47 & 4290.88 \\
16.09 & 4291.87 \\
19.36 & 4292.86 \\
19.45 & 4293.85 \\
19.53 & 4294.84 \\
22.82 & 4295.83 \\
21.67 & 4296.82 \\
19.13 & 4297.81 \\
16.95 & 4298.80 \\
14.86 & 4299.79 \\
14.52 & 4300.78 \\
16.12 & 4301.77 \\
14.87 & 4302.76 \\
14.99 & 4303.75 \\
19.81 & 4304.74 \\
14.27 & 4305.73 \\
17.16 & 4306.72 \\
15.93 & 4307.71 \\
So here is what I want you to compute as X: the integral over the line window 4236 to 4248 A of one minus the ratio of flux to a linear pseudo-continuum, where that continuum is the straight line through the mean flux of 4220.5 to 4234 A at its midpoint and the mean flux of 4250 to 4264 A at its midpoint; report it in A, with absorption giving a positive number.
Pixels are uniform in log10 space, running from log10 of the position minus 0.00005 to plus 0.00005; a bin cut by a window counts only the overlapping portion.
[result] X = -1.67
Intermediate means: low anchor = 19.6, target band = 24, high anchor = 22.6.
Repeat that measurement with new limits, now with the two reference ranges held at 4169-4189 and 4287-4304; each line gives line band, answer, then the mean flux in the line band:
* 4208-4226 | -1.7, 21.8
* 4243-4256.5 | -3.5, 24.6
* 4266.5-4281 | -2.3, 22.3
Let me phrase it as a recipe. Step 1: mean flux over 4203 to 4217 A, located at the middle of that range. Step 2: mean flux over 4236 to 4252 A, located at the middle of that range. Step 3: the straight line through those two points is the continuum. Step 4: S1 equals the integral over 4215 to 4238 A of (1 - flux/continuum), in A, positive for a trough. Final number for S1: 3.9 A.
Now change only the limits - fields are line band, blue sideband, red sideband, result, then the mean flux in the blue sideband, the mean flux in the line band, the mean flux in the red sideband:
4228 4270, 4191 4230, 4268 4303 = -3.79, 21.7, 23.2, 21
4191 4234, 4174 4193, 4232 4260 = 0.54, 21.1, 21.8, 23.2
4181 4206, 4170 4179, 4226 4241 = -2.92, 19.4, 22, 20.5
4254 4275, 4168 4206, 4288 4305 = -3.60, 21.2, 22.8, 18.8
